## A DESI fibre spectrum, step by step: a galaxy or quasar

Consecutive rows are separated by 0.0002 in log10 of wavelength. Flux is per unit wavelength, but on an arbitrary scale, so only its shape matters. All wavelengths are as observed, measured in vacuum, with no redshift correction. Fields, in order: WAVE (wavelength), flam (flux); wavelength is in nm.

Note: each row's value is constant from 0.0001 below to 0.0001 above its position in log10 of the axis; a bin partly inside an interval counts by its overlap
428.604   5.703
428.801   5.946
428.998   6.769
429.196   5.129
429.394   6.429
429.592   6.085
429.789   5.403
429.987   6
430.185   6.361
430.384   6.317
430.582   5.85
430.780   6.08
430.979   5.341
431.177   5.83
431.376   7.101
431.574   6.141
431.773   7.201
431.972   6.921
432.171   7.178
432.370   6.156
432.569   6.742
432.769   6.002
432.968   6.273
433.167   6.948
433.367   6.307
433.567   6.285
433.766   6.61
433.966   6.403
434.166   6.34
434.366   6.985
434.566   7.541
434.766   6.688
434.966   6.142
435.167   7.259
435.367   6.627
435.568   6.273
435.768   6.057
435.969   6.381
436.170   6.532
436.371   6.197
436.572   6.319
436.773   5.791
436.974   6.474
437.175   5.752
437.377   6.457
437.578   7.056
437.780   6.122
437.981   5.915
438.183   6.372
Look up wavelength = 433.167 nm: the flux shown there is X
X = 6.948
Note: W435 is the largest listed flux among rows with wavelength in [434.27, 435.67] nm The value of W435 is 7.541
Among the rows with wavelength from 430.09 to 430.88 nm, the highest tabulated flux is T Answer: 6.361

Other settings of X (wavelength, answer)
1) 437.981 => 5.915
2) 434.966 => 6.142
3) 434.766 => 6.688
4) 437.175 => 5.752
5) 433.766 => 6.61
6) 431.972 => 6.921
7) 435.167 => 7.259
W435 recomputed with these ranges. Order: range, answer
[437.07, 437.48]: 6.457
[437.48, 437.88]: 7.056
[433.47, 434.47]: 6.985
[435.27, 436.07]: 6.627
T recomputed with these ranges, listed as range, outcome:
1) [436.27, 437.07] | 6.474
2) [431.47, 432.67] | 7.201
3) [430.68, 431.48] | 7.101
